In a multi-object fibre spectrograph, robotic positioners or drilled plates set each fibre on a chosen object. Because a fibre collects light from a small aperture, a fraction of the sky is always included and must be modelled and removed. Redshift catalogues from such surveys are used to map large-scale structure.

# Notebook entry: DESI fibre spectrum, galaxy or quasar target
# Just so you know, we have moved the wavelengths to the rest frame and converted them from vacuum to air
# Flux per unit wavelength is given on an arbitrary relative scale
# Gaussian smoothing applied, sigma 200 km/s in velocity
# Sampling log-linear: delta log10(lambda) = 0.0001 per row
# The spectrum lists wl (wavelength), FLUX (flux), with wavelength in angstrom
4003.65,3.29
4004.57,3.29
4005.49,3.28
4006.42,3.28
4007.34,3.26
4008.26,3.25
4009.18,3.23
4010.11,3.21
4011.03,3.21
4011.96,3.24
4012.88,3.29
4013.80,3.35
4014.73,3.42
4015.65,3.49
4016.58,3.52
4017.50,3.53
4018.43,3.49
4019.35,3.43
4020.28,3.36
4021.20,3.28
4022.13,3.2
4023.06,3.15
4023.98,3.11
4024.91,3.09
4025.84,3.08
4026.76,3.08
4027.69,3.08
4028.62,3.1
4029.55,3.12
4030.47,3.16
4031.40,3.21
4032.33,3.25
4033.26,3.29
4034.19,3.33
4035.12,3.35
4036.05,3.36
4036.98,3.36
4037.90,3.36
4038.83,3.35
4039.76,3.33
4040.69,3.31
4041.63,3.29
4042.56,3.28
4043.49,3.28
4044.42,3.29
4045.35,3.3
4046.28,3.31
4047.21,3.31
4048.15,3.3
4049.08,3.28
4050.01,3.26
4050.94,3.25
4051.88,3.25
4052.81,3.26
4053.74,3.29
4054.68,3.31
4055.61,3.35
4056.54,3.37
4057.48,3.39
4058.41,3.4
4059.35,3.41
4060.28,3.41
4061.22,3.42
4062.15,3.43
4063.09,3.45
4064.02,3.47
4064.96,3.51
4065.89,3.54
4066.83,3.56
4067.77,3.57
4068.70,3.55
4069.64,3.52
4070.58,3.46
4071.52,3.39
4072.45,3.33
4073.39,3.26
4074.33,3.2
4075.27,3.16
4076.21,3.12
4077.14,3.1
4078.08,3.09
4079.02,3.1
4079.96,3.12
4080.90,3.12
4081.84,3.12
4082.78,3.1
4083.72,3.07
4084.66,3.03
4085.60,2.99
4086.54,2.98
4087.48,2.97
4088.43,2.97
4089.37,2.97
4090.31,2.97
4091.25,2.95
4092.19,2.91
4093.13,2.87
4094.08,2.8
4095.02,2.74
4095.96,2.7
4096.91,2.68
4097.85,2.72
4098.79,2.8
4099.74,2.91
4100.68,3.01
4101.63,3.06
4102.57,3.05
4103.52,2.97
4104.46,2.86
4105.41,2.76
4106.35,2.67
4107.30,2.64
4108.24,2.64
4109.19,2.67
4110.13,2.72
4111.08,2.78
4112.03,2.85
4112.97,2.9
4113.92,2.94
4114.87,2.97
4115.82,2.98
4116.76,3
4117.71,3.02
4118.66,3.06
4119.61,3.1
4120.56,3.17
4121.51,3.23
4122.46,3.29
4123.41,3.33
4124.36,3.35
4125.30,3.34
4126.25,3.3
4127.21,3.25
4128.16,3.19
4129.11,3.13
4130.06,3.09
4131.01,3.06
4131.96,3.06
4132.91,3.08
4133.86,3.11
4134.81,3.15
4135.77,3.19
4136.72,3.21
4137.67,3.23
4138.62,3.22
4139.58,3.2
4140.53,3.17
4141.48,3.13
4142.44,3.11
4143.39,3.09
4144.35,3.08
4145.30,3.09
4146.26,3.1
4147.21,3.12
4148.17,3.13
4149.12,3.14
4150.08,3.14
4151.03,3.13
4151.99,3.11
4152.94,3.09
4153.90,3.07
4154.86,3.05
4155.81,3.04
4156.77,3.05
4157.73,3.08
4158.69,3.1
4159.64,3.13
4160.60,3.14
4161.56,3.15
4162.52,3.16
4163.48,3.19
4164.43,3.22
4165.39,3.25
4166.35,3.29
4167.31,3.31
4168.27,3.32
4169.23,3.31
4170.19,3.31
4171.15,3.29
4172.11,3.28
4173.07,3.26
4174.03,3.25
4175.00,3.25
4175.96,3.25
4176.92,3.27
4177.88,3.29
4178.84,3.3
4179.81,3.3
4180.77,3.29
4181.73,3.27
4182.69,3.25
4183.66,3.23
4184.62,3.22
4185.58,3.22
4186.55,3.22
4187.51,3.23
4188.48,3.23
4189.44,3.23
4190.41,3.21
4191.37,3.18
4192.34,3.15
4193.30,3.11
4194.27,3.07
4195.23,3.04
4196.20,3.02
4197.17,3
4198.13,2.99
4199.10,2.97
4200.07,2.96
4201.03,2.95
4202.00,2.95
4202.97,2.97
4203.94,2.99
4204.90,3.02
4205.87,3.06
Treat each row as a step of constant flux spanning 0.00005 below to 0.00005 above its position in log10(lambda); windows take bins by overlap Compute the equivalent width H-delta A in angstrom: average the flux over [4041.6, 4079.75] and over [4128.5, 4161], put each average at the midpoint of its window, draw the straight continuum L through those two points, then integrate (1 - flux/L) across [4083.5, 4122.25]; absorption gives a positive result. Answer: 3.9 angstrom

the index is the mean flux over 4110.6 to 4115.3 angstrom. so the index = 2.88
